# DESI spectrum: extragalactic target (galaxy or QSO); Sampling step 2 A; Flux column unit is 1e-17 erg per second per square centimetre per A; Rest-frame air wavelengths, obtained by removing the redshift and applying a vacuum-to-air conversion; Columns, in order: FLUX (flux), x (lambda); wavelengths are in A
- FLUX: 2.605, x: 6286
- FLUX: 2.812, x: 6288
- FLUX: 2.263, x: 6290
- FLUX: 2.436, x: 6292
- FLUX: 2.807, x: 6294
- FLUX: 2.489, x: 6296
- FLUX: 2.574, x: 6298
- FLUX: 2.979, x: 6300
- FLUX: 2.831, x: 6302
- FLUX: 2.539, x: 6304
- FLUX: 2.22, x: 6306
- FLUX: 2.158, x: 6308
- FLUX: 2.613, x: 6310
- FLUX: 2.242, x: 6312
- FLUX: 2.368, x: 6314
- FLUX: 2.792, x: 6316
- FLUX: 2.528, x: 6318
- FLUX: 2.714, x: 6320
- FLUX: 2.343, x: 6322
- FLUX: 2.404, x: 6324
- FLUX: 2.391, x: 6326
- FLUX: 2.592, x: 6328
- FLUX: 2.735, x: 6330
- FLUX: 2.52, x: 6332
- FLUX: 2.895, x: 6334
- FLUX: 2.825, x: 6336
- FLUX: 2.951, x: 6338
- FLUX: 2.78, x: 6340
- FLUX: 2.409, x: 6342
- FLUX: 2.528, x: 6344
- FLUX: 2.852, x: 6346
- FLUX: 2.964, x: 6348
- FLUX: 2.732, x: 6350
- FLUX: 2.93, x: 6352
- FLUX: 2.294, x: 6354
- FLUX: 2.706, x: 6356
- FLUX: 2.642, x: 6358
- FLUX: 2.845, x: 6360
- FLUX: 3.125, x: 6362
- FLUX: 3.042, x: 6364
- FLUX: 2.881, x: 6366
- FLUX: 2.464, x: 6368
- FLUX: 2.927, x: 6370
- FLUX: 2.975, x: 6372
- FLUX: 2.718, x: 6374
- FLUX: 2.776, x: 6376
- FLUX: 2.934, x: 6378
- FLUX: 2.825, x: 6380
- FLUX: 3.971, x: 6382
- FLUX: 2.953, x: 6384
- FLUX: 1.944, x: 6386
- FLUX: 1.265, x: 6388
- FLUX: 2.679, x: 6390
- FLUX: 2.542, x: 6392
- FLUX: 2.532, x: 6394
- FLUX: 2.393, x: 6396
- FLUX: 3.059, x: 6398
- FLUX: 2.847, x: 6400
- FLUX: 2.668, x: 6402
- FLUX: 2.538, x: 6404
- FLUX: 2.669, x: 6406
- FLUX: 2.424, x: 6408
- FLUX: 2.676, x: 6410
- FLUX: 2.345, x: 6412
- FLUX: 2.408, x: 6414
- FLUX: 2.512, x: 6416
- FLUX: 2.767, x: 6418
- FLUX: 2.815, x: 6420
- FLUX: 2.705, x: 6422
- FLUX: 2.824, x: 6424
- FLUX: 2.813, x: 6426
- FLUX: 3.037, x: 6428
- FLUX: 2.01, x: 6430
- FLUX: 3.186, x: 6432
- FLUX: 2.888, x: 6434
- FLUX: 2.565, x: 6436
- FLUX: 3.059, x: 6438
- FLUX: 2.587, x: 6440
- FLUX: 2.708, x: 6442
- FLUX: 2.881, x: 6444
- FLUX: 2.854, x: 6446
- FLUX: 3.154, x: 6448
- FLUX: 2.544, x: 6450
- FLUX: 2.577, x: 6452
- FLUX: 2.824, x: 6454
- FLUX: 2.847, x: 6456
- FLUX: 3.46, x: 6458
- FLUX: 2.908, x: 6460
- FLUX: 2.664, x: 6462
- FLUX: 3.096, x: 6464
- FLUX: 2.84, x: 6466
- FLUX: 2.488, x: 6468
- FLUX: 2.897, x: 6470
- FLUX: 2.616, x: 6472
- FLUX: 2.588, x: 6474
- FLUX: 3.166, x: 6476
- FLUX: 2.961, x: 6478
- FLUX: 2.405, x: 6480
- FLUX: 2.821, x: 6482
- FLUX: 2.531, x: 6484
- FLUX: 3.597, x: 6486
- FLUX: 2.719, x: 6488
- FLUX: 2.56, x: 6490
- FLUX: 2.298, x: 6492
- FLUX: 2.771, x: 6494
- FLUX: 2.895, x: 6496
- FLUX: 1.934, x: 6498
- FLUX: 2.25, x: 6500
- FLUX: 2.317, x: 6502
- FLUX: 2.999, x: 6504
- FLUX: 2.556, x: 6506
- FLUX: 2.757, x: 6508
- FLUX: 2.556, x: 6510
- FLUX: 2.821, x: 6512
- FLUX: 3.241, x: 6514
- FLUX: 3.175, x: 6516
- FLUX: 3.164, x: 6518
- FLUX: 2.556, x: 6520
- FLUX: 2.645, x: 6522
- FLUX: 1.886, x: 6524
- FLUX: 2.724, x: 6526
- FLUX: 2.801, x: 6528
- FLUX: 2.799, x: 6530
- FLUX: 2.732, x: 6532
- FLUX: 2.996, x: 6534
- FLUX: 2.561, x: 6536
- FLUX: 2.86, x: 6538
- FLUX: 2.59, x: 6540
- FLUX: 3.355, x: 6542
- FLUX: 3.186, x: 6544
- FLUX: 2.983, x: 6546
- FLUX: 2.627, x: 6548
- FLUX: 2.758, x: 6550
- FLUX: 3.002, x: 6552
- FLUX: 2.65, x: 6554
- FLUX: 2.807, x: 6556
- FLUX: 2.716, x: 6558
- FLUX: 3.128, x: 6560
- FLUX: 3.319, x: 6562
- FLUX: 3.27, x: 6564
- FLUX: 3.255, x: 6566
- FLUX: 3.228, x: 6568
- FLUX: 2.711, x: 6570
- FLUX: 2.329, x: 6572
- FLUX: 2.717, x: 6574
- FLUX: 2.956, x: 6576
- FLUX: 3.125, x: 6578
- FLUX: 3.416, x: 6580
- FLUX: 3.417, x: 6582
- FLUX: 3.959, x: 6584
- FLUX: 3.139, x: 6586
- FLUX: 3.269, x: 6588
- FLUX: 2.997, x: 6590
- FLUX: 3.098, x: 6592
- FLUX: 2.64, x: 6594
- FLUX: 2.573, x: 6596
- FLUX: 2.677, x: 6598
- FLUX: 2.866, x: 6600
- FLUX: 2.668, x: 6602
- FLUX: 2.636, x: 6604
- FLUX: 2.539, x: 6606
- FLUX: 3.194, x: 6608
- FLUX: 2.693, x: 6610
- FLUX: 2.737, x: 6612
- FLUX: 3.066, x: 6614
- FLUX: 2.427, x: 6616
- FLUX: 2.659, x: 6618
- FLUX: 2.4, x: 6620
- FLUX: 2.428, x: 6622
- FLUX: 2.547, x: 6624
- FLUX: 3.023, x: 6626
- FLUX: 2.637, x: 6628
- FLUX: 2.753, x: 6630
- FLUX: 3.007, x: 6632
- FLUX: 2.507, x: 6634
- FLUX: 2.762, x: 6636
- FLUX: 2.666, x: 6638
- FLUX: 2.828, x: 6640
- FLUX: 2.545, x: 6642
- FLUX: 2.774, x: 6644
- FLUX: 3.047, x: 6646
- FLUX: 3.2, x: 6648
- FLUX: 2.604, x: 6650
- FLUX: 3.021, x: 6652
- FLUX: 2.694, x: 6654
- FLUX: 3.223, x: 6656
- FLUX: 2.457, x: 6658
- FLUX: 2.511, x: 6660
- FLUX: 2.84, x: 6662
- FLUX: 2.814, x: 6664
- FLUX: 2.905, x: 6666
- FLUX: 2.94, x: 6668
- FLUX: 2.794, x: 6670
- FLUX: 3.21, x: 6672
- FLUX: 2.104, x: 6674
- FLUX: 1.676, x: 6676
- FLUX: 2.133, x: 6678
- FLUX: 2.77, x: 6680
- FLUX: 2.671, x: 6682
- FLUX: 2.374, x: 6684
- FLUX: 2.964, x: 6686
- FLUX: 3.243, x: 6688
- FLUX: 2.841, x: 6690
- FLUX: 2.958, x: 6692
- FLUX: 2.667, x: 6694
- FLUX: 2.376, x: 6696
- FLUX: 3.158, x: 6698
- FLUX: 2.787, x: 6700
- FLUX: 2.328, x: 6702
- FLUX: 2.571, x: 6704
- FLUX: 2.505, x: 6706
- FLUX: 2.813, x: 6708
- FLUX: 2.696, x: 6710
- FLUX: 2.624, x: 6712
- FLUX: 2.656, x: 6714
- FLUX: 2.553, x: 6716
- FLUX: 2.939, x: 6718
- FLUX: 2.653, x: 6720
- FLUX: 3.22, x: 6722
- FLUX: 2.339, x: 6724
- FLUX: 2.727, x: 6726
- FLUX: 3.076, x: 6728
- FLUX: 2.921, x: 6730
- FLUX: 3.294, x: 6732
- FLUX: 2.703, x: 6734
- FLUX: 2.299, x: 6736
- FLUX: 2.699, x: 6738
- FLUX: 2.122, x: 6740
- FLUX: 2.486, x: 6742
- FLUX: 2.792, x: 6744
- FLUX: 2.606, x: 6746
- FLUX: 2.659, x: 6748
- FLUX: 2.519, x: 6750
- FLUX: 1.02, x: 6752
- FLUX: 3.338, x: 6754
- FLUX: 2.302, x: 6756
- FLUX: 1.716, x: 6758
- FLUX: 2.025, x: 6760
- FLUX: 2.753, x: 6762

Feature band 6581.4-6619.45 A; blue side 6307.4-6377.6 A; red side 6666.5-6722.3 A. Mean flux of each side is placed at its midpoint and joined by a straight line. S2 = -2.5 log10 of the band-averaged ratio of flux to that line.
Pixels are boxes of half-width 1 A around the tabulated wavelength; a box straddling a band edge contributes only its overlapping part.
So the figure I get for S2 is -0.08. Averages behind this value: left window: 2.68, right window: 2.68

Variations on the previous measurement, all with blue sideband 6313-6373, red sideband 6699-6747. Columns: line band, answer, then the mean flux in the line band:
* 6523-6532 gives 0.05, 2.57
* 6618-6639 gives 0.01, 2.67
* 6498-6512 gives 0.06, 2.54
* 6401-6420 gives 0.05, 2.57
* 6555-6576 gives -0.10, 2.95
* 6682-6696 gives -0.04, 2.8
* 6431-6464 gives -0.06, 2.86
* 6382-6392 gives 0.12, 2.42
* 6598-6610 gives -0.03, 2.76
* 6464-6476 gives -0.02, 2.76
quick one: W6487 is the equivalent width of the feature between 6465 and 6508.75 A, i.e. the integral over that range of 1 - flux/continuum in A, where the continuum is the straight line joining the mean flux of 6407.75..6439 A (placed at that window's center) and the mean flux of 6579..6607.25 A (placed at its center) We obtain 2.0 A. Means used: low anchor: 2.7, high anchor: 2.99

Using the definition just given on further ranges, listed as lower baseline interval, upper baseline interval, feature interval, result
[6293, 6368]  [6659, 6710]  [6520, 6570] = -3.6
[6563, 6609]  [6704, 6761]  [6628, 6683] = 1.5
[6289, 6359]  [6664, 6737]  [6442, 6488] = -3.5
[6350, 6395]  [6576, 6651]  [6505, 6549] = 0.1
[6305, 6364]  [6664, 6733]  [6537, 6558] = -1.5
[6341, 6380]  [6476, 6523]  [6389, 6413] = 1.3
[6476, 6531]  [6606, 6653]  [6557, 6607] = -4.6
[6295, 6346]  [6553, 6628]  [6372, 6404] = -0.2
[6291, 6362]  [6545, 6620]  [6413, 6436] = 0.2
